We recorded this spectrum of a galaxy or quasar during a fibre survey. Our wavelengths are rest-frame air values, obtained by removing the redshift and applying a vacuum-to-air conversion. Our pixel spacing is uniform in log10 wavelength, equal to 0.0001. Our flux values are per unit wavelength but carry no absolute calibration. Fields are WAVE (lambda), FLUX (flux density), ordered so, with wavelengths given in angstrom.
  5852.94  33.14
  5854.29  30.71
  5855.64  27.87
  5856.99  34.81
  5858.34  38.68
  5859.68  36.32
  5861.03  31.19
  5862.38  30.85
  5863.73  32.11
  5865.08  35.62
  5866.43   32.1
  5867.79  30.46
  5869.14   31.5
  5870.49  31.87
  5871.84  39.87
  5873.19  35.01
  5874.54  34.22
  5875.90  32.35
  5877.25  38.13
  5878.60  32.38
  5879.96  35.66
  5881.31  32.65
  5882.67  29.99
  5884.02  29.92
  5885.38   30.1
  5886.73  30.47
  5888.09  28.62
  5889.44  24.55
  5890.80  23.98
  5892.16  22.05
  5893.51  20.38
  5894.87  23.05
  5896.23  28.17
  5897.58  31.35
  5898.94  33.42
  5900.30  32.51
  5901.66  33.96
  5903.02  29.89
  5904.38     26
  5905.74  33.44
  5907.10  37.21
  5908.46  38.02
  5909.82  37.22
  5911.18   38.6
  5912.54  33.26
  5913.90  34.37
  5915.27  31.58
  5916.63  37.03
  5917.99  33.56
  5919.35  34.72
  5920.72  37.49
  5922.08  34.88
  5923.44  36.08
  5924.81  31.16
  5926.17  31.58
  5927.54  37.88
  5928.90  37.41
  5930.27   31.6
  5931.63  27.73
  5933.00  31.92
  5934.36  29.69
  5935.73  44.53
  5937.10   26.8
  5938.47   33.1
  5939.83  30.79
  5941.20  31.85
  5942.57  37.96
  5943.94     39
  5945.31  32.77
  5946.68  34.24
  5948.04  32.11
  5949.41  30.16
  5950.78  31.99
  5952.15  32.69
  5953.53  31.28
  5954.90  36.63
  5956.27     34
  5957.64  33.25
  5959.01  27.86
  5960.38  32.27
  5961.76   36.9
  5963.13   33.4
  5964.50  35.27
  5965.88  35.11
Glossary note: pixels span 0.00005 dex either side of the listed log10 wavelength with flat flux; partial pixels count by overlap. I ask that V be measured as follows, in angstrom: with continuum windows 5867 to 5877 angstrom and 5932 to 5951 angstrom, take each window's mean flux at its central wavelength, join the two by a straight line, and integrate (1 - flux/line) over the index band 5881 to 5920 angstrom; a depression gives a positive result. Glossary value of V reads 3.0 angstrom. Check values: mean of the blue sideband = 33.8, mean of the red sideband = 33.3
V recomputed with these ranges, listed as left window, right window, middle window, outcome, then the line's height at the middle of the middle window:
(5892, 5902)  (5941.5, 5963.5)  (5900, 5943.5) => -4.8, 30.6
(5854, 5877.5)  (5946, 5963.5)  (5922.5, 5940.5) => -0.1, 33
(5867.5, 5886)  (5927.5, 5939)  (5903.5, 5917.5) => -0.6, 33.2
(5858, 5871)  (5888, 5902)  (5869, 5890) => -1.5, 30.2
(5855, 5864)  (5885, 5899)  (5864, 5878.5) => -1.5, 30.8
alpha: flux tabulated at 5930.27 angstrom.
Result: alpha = 31.6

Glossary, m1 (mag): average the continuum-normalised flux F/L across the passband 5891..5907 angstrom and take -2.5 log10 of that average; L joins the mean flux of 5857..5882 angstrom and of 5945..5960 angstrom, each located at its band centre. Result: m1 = 0.16 mag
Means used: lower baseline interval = 34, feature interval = 28.7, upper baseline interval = 32.5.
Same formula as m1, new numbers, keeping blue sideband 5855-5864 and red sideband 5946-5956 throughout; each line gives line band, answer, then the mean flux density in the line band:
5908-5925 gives -0.08 mag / 35.3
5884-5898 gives 0.25 mag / 26.4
